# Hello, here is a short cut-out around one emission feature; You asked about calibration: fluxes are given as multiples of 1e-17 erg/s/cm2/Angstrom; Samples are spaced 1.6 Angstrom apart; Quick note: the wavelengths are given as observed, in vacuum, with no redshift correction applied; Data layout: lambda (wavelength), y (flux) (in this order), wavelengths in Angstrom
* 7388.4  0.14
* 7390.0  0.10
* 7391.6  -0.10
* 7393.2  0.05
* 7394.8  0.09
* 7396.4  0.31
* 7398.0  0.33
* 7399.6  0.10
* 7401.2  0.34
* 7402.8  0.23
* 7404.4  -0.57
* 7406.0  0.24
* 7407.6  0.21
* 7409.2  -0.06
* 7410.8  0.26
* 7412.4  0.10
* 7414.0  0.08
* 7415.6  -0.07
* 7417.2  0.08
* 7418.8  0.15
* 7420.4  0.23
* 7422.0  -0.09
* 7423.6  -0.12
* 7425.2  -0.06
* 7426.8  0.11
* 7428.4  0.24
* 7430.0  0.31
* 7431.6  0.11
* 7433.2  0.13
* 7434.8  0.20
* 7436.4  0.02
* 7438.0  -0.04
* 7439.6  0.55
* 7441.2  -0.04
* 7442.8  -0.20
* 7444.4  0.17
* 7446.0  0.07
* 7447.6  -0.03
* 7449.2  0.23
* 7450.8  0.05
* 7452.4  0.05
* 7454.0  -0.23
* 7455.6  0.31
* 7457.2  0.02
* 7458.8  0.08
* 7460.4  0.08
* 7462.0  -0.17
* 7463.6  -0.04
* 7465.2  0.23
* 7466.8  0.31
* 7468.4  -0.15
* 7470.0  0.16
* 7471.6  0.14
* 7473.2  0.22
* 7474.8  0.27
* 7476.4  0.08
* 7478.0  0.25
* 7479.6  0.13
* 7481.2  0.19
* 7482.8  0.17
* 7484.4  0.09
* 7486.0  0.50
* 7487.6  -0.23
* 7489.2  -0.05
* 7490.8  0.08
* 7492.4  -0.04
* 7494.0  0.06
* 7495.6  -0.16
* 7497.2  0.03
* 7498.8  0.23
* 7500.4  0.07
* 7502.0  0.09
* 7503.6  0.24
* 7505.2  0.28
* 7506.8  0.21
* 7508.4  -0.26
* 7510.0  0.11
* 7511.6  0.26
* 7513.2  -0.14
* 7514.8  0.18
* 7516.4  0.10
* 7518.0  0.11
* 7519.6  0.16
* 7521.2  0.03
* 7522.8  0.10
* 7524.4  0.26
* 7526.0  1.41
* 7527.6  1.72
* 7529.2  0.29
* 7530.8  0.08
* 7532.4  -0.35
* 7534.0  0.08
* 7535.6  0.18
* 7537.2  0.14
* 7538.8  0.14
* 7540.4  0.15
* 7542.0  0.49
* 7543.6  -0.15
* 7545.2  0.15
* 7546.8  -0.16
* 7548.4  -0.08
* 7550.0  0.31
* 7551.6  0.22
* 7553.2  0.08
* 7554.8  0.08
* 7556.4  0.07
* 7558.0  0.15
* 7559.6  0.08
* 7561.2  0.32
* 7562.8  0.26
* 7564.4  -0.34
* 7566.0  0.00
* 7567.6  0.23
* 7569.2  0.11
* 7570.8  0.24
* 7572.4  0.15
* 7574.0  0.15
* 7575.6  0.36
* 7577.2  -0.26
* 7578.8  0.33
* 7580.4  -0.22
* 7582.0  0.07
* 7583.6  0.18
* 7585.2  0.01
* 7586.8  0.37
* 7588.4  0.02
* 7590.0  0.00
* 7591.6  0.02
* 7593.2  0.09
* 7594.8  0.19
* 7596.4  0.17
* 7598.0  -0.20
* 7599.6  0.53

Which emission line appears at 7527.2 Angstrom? Halpha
